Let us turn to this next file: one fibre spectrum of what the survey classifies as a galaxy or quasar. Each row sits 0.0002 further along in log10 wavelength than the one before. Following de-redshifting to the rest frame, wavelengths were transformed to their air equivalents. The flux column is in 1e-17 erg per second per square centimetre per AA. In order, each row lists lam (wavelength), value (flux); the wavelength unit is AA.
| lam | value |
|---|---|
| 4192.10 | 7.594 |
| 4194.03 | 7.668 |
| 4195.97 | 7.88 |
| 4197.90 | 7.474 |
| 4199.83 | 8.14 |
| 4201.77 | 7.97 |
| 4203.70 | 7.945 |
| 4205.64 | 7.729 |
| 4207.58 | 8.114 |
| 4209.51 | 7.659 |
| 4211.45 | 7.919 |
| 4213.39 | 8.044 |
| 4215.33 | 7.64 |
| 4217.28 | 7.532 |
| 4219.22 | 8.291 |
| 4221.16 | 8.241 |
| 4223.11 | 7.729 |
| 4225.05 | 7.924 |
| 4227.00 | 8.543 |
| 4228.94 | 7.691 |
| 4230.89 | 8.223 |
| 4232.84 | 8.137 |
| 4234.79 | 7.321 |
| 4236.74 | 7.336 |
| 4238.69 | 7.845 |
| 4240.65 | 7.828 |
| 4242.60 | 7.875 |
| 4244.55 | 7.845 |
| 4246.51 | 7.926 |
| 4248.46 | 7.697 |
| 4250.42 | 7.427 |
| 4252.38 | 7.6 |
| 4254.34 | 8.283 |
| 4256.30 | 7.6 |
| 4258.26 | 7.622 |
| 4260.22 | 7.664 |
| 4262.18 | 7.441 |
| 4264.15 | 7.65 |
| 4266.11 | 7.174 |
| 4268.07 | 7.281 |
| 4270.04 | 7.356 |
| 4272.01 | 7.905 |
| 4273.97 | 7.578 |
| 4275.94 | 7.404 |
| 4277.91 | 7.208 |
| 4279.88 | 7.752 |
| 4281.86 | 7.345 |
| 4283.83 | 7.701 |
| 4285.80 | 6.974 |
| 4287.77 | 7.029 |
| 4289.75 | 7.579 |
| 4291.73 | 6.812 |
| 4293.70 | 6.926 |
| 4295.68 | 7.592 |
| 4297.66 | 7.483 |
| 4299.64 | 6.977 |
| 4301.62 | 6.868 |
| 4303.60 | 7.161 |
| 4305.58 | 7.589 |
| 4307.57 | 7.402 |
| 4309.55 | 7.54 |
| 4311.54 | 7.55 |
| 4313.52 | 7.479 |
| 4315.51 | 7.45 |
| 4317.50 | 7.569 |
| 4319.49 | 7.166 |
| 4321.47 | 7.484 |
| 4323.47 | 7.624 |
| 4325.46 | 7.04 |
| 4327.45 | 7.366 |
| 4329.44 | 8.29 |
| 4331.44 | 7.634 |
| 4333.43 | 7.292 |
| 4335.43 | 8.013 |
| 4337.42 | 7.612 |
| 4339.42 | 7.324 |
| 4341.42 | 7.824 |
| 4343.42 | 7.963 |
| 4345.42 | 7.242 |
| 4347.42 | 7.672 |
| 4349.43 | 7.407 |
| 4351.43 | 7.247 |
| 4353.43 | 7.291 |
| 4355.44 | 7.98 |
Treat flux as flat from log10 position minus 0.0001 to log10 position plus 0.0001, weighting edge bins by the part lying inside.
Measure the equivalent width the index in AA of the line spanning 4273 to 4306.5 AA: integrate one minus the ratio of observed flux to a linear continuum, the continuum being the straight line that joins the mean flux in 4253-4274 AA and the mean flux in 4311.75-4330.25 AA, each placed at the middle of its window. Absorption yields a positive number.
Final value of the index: 1.1 AA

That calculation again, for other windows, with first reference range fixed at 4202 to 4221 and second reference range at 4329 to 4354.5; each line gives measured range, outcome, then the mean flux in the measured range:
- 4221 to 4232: -0.3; 8.05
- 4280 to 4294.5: 0.9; 7.23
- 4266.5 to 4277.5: 0.4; 7.47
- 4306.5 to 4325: 0.4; 7.46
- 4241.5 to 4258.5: 0.1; 7.77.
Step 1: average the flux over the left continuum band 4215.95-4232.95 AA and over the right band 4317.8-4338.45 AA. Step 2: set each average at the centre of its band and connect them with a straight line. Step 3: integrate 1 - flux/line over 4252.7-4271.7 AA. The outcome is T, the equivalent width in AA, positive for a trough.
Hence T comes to 0.7 AA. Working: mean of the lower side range 8.02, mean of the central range 7.58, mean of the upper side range 7.55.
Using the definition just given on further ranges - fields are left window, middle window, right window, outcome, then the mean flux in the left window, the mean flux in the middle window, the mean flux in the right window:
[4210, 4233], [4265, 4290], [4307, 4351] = 1.1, 7.98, 7.4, 7.54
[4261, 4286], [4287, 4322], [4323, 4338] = 1.1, 7.46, 7.31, 7.61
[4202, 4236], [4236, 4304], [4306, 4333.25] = 2.0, 7.92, 7.48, 7.5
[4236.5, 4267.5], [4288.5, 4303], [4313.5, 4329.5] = 0.7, 7.68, 7.17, 7.45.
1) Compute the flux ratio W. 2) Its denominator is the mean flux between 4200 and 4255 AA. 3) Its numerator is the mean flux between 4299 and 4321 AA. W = 0.93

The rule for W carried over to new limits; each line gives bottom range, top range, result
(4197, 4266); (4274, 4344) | 0.95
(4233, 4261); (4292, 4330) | 0.96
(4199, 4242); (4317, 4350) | 0.96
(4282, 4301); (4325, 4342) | 1.05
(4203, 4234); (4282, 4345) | 0.93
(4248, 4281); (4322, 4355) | 1.00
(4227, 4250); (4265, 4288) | 0.95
